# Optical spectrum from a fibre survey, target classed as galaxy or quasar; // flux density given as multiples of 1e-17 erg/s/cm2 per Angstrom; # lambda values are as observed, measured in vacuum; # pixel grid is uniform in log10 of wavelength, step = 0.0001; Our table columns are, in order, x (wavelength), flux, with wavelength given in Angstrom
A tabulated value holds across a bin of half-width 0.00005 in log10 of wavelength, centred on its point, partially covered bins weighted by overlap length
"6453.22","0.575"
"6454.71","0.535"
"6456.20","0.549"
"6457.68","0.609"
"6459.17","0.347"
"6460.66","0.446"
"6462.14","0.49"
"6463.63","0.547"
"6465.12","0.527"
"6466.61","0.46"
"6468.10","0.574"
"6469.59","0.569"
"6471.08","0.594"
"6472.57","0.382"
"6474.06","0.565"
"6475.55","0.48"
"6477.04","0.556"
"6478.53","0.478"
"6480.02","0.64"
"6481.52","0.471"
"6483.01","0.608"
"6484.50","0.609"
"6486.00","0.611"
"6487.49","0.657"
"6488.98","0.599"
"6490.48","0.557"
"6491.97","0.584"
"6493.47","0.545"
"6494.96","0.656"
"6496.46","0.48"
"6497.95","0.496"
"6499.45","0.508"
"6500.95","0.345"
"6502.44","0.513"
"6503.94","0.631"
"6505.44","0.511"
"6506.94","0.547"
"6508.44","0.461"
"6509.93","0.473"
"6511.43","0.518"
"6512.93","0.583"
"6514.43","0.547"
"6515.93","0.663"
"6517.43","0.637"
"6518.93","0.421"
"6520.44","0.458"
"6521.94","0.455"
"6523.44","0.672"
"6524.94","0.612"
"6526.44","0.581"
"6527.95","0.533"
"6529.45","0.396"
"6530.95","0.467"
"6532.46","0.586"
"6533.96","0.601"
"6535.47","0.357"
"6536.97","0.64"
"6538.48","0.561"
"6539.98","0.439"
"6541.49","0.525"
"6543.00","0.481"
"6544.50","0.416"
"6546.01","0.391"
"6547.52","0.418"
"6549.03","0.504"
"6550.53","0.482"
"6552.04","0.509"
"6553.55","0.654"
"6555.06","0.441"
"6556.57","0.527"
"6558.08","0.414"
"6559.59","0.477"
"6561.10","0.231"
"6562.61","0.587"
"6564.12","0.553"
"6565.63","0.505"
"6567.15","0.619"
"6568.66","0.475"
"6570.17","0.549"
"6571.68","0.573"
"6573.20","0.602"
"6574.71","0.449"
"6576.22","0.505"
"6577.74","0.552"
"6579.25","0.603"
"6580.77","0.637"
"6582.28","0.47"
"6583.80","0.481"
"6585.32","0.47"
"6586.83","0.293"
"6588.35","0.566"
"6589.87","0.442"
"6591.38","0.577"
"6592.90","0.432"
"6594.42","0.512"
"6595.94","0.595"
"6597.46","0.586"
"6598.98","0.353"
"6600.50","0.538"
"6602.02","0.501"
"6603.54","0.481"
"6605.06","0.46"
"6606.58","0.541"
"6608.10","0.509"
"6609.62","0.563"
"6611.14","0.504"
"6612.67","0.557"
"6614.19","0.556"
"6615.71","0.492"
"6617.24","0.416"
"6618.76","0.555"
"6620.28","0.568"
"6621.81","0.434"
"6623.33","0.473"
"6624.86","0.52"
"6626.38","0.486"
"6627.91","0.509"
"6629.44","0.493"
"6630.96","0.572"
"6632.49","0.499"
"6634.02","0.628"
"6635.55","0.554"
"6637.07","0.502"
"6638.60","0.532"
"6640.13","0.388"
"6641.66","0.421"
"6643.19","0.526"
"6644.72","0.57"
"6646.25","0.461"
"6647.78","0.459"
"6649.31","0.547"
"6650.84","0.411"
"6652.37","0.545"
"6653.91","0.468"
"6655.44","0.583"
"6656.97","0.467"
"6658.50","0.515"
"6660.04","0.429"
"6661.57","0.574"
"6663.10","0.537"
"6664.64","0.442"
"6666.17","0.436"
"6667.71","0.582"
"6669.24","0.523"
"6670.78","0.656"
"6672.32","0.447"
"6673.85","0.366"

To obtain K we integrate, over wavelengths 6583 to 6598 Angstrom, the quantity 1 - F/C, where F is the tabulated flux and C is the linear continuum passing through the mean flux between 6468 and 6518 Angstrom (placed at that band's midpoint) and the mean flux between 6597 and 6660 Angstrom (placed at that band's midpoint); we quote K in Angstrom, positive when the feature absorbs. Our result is 0.7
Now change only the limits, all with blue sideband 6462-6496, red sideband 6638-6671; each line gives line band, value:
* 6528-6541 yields 0.73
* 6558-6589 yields 1.10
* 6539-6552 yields 1.77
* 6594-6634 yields 0.04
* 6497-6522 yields 1.31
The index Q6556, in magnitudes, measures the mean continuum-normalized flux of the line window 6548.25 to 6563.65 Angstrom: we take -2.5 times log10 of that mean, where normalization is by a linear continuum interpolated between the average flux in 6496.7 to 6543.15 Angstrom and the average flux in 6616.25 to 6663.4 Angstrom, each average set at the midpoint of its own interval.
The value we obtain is 0.07 mag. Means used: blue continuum 0.523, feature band 0.484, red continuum 0.504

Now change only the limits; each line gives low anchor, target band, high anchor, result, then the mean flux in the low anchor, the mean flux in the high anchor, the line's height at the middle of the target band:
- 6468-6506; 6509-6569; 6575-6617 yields 0.038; 0.547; 0.508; 0.528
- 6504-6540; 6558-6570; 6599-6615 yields 0.072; 0.534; 0.513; 0.524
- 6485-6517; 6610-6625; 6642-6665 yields 0.010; 0.548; 0.502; 0.513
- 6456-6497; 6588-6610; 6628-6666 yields 0.014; 0.543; 0.504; 0.515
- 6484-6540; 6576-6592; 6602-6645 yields 0.027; 0.541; 0.51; 0.521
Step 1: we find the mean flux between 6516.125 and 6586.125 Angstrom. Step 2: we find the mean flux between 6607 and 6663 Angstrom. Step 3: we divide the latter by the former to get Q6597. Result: 0.99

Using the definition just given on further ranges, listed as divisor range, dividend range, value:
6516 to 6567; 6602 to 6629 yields 1.01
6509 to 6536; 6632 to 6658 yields 0.95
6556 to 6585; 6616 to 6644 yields 0.98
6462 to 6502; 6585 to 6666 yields 0.93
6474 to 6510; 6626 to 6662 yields 0.93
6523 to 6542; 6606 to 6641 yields 0.96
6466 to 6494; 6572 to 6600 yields 0.92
